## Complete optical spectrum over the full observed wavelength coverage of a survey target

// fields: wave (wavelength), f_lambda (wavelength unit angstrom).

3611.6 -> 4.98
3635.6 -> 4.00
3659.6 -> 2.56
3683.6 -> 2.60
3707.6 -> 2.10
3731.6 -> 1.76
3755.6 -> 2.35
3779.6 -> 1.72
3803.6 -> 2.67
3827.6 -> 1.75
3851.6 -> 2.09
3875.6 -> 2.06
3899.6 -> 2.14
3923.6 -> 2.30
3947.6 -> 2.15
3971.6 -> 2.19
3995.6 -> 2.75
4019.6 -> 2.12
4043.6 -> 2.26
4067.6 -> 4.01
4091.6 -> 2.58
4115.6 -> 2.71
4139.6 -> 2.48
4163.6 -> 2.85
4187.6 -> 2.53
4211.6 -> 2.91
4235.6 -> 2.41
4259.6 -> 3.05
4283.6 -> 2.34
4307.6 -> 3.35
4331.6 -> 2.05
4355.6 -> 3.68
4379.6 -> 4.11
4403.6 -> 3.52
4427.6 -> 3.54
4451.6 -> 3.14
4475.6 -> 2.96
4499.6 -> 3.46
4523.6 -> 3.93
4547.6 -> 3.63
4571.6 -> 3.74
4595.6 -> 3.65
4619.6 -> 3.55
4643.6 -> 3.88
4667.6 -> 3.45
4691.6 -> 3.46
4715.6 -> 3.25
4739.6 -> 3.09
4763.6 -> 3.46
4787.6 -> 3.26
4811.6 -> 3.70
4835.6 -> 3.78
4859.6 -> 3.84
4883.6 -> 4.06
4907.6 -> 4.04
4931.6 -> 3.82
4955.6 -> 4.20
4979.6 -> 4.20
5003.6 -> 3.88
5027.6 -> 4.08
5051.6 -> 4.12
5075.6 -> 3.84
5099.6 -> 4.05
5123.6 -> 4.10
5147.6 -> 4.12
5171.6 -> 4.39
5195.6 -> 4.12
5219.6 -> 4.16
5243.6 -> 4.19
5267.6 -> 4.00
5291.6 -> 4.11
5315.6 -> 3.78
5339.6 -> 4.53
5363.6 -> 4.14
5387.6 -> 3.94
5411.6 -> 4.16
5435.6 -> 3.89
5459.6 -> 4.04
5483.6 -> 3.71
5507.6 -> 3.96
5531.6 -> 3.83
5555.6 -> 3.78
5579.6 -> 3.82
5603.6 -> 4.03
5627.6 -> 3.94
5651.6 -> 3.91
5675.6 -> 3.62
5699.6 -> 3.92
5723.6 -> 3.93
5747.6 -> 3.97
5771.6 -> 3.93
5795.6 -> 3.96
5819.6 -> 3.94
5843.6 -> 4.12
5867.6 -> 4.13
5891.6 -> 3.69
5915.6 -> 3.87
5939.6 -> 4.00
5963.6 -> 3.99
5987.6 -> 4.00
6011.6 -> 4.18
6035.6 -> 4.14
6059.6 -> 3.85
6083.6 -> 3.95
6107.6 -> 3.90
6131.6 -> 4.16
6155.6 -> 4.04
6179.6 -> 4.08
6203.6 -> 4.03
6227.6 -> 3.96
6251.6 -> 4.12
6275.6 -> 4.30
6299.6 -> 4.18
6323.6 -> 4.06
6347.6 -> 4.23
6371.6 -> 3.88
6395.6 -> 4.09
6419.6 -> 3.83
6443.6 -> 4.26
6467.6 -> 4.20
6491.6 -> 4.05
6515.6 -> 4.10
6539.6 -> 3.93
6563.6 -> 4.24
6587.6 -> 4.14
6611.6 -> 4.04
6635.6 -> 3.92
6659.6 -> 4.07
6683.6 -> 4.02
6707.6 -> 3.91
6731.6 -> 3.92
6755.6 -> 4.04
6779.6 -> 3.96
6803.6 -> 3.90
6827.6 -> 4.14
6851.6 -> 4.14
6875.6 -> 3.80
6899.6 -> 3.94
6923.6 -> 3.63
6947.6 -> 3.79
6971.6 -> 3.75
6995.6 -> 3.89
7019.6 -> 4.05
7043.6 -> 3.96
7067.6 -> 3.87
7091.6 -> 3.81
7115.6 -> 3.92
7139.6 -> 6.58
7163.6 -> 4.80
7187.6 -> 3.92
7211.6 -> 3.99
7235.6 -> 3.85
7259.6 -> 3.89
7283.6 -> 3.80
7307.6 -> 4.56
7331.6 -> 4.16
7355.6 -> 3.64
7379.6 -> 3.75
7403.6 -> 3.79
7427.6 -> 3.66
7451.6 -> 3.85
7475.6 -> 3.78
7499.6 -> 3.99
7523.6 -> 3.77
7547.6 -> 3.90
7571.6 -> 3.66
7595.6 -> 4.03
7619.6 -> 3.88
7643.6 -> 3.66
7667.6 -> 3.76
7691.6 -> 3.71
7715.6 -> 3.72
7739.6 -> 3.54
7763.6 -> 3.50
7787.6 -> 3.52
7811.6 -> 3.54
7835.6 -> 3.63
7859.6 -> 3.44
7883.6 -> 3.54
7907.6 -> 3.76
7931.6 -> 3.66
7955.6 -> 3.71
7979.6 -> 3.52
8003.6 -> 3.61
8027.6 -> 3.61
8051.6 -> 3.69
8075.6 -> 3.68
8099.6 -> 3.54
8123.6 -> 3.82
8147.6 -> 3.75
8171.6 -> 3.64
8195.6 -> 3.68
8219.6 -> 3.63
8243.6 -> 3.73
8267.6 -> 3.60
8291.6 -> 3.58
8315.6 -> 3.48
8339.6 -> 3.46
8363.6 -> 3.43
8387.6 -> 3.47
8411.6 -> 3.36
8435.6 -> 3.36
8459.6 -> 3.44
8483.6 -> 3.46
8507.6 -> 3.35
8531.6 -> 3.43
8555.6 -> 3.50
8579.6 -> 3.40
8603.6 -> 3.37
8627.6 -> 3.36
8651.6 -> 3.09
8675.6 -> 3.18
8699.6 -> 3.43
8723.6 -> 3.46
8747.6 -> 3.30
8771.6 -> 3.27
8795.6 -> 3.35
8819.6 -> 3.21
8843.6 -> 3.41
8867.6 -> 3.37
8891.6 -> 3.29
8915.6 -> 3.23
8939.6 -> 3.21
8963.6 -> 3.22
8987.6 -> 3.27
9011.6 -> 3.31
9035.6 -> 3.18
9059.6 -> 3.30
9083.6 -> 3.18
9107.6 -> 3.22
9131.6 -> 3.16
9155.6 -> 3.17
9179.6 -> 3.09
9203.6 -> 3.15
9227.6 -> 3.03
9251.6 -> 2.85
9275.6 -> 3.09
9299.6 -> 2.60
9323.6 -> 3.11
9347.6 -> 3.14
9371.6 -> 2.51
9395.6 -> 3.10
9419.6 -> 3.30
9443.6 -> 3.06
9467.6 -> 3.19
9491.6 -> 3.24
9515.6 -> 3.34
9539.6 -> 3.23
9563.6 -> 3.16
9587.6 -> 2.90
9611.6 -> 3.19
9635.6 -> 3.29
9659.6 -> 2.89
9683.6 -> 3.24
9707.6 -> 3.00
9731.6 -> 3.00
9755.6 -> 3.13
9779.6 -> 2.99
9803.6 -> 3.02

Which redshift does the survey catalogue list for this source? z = 0.09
